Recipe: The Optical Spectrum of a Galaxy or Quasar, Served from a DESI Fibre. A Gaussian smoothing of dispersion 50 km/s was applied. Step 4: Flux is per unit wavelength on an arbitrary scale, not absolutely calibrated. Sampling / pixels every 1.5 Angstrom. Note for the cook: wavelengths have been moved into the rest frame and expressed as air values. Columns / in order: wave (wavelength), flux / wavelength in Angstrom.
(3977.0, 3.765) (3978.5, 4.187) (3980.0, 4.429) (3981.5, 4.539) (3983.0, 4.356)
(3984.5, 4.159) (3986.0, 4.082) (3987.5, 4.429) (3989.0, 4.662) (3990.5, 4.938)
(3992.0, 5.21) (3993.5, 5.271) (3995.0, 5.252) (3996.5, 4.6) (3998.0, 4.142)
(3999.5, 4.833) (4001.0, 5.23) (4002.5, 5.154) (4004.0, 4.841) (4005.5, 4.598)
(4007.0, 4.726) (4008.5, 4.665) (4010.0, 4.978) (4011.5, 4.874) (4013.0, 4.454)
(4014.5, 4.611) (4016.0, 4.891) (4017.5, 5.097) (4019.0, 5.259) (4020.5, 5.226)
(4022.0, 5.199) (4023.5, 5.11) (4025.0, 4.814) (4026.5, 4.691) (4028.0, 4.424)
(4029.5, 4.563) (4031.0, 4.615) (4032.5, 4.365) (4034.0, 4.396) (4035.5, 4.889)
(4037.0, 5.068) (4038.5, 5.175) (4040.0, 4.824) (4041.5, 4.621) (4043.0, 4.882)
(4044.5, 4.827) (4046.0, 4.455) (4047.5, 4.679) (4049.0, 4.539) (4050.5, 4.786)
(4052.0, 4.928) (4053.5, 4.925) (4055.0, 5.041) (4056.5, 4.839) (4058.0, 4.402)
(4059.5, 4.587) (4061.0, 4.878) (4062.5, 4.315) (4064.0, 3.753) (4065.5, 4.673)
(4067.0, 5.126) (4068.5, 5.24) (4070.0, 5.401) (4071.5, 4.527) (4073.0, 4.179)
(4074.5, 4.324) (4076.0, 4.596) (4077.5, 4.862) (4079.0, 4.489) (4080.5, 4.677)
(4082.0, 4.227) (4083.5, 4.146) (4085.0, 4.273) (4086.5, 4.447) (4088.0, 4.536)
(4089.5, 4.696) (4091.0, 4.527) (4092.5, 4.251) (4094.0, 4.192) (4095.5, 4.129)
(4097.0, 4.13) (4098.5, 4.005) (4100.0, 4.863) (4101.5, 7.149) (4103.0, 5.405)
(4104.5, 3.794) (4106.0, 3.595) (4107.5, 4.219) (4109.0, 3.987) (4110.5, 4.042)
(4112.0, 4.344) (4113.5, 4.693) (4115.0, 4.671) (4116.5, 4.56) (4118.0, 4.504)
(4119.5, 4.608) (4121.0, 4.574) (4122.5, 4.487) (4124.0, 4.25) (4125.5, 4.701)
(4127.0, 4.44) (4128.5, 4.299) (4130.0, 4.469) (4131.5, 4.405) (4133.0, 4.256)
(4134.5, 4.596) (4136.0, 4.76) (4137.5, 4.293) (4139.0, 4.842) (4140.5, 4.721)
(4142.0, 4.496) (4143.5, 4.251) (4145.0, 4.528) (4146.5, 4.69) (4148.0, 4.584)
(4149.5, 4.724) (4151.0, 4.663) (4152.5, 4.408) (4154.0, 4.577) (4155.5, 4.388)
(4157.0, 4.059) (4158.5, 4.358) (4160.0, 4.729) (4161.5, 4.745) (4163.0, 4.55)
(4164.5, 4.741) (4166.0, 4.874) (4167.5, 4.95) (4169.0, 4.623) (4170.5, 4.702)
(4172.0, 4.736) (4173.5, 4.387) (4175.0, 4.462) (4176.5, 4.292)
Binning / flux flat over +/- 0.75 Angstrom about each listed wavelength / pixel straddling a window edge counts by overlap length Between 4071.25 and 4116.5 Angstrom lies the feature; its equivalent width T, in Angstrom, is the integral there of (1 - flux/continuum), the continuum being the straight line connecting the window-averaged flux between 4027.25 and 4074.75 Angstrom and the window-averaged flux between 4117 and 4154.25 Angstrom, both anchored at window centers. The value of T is 1.4 Angstrom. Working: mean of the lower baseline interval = 4.7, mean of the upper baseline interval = 4.52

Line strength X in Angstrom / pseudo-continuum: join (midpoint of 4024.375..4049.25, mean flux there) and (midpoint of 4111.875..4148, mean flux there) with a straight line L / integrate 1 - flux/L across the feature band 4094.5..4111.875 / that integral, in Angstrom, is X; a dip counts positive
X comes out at 0.4 Angstrom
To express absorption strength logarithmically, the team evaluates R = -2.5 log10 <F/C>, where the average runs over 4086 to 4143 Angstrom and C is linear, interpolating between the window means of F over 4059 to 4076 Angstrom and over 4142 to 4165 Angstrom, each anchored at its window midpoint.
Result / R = 0.019 mag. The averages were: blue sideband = 4.64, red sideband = 4.53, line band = 4.5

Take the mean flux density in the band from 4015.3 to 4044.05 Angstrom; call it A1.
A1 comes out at 4.85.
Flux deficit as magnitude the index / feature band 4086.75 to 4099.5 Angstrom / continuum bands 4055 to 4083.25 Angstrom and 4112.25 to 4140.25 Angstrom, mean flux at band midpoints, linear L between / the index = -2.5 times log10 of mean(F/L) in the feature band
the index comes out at 0.06 mag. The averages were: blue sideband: 4.62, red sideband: 4.52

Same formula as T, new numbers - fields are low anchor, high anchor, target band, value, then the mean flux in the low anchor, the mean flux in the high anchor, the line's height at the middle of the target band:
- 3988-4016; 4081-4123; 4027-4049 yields 0.04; 4.83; 4.47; 4.7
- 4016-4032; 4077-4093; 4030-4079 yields -0.31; 4.89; 4.46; 4.68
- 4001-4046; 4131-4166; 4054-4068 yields 0.29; 4.82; 4.55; 4.74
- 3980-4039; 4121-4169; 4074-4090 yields 0.59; 4.77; 4.54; 4.65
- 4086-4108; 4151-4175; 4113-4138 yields 0.29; 4.53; 4.59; 4.56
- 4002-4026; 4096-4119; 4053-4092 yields 0.58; 4.9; 4.53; 4.67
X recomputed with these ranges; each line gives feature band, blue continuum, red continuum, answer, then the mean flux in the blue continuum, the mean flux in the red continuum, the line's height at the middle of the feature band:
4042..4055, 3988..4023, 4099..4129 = -0.01 Angstrom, 4.9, 4.56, 4.76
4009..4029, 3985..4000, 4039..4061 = -0.63 Angstrom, 4.73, 4.75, 4.74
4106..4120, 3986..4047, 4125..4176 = 0.82 Angstrom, 4.81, 4.56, 4.63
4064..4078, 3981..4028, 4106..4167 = -0.21 Angstrom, 4.8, 4.49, 4.64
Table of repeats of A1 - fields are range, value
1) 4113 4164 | 4.53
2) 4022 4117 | 4.61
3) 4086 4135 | 4.48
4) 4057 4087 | 4.56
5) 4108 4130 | 4.44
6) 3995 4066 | 4.76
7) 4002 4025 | 4.91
